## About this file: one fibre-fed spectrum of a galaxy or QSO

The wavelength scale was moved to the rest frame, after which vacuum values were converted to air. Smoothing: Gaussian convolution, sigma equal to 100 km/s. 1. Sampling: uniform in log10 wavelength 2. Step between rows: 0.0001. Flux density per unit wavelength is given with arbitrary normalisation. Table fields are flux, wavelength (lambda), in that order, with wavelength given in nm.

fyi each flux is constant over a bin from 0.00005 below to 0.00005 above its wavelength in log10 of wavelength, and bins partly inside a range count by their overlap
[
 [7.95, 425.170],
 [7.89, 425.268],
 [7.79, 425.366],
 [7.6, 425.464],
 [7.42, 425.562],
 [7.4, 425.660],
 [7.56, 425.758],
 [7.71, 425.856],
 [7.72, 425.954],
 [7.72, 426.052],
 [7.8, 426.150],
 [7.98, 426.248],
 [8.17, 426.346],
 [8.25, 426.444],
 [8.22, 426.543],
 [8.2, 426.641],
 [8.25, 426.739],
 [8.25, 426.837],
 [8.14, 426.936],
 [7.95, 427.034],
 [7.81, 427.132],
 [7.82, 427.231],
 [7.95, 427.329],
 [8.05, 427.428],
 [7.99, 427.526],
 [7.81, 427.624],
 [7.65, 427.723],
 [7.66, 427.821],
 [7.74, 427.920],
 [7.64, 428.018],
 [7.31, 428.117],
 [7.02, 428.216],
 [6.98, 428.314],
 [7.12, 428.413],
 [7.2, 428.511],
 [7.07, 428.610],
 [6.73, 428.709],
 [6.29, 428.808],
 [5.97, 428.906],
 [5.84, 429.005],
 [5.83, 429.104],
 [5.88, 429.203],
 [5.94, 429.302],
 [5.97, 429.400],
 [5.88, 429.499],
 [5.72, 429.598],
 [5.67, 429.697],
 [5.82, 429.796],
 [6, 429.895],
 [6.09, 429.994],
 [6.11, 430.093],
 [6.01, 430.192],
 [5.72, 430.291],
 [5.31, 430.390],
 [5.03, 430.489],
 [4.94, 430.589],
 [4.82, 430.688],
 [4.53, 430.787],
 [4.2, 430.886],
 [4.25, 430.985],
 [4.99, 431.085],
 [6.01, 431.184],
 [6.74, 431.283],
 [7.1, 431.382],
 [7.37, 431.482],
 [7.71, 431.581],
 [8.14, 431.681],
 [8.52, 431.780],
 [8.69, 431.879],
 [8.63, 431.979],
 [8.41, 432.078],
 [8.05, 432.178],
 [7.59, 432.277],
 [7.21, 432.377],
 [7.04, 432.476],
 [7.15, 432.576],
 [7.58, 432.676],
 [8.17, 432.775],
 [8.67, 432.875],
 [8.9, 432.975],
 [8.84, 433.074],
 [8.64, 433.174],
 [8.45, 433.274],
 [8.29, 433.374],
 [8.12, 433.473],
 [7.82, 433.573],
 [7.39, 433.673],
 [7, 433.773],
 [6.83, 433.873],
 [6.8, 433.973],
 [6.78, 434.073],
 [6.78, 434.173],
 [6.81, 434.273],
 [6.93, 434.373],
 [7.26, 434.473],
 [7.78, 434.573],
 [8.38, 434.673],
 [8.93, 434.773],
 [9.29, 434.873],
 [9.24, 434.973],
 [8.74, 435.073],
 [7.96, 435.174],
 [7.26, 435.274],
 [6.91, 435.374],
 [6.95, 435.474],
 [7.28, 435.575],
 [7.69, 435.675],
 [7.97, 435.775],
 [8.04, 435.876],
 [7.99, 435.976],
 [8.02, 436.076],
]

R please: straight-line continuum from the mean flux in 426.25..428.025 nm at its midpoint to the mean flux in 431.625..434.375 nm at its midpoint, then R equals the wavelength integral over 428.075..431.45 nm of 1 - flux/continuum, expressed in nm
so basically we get 0.84 nm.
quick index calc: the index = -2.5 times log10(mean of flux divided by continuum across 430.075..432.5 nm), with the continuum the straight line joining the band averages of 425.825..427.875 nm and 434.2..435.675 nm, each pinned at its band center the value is 0.204 mag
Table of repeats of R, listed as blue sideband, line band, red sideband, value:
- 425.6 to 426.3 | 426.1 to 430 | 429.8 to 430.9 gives -0.31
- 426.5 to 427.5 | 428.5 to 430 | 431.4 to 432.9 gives 0.36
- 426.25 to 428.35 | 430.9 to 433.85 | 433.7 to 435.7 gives 0.03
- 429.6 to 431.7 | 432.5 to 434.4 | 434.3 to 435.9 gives -0.16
